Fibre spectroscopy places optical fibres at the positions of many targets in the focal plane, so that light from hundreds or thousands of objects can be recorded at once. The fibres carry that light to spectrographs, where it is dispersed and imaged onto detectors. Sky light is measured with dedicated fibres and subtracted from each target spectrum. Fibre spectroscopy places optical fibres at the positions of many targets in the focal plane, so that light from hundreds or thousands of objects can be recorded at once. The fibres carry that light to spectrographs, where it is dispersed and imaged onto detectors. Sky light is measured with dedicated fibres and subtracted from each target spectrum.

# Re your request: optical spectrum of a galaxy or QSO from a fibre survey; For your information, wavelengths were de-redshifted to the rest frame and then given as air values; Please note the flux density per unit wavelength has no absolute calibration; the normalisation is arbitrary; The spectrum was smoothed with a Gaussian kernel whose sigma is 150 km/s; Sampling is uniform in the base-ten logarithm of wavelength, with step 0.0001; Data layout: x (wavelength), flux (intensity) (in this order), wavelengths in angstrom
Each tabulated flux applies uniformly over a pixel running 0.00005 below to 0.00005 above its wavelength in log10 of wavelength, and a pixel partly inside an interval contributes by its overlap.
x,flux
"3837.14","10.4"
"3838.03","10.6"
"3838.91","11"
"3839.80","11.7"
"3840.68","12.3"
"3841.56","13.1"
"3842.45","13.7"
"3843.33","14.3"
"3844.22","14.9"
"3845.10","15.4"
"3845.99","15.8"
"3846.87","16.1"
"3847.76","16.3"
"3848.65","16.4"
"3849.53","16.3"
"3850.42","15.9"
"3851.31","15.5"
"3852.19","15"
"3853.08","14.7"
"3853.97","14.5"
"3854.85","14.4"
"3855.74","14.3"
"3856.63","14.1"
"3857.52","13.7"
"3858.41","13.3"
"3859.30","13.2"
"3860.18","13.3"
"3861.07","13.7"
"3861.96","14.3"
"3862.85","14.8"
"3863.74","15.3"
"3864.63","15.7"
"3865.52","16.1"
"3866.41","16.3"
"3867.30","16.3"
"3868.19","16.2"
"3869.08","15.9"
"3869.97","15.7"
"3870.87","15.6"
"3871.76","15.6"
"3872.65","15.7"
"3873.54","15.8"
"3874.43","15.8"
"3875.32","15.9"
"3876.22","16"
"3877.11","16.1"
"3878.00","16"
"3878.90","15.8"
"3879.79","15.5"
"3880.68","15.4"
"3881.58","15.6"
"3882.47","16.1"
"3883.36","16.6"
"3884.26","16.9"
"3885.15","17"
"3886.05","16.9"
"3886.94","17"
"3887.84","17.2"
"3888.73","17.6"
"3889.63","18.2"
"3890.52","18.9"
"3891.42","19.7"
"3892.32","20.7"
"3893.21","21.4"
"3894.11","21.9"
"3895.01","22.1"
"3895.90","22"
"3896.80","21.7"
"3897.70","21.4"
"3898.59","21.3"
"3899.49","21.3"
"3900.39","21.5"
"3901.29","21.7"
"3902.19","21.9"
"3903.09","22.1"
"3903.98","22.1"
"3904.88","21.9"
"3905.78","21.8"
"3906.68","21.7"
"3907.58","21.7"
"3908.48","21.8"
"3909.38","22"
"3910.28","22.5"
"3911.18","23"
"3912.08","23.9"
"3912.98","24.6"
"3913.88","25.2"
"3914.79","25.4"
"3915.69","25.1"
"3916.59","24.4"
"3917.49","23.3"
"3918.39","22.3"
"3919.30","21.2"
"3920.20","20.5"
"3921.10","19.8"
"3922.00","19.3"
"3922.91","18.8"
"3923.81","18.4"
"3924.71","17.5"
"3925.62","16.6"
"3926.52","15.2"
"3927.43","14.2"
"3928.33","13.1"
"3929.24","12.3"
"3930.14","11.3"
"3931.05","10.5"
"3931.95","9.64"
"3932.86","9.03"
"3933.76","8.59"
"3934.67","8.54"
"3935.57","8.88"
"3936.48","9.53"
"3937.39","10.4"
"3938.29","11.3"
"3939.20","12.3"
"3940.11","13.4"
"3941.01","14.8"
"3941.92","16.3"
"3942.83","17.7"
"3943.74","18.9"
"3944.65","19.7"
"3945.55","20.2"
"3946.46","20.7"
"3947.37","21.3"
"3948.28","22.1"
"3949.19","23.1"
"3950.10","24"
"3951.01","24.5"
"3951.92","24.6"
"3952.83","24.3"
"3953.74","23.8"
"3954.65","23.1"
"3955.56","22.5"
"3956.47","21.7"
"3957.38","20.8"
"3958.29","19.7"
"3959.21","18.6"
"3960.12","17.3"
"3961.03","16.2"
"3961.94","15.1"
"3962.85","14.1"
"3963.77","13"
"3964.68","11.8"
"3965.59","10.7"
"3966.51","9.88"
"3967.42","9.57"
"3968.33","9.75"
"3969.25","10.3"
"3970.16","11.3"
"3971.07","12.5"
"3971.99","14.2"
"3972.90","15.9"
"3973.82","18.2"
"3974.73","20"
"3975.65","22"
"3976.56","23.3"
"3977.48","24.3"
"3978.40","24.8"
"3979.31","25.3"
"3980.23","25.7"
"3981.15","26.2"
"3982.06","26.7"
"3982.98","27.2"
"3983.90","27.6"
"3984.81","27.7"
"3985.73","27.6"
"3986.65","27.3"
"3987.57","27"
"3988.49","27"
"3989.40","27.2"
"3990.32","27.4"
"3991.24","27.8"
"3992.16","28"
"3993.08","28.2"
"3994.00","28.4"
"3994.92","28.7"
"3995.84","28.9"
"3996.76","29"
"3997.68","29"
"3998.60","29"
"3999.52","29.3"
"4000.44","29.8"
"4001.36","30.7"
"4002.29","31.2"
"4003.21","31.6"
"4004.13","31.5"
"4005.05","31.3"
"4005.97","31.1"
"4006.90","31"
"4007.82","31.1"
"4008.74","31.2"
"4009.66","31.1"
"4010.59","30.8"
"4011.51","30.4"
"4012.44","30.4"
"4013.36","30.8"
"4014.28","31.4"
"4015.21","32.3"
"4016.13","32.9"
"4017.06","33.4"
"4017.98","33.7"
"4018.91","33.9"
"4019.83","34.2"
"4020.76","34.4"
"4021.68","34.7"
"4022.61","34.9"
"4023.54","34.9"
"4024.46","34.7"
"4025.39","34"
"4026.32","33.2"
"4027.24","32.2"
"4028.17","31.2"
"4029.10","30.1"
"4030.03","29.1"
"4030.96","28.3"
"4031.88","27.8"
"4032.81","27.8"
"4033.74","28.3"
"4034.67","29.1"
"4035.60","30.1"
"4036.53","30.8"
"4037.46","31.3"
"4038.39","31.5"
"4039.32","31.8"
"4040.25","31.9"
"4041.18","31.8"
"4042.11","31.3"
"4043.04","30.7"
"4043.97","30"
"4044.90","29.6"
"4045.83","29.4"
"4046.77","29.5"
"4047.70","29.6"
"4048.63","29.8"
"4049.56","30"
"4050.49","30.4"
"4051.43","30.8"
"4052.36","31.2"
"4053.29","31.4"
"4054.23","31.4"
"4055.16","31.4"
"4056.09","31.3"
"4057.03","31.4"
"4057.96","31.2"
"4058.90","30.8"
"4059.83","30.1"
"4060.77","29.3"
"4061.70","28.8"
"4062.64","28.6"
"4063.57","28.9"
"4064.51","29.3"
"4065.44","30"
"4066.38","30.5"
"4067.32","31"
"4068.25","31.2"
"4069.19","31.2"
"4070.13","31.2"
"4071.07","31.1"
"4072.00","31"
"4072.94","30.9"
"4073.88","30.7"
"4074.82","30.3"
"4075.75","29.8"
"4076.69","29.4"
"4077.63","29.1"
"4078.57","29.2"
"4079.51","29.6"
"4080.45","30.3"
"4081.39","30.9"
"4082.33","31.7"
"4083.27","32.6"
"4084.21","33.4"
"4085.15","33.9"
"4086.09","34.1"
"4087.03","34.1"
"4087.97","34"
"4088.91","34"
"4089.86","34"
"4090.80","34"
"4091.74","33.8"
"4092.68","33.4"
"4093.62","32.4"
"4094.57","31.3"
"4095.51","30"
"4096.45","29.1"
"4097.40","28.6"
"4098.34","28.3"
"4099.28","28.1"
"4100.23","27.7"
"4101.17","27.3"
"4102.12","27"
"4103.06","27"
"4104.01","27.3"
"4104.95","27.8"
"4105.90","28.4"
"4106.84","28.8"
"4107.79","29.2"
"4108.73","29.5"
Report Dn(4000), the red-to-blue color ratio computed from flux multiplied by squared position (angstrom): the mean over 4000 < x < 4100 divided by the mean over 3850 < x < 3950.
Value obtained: 1.92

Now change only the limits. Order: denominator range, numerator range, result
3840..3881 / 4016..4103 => 2.27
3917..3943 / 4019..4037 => 2.27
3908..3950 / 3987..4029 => 1.83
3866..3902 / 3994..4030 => 1.88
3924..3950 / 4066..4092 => 2.31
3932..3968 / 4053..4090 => 1.98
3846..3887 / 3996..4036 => 2.18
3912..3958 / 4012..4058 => 1.81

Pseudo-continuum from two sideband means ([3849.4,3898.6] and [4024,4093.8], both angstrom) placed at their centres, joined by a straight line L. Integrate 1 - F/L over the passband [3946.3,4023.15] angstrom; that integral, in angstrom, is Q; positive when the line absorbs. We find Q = 1.34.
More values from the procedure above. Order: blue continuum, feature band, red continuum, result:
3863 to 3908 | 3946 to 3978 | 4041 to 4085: 7.3 angstrom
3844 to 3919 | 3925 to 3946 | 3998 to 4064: 8.9 angstrom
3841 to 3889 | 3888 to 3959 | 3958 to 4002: -2.1 angstrom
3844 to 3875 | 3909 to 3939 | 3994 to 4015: 6.3 angstrom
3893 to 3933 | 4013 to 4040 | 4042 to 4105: -4.3 angstrom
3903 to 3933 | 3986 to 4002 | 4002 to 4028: 0.7 angstrom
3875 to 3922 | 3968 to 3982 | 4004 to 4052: 4.0 angstrom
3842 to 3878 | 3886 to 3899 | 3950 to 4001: -2.1 angstrom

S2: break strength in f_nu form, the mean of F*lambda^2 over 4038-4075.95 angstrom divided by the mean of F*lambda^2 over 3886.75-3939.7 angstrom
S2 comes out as 1.77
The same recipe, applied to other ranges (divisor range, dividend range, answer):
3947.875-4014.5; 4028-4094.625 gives 1.34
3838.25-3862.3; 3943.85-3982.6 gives 1.42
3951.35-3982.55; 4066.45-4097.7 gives 1.81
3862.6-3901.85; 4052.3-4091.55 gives 1.94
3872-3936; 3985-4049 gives 1.75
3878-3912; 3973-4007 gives 1.45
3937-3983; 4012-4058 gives 1.76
